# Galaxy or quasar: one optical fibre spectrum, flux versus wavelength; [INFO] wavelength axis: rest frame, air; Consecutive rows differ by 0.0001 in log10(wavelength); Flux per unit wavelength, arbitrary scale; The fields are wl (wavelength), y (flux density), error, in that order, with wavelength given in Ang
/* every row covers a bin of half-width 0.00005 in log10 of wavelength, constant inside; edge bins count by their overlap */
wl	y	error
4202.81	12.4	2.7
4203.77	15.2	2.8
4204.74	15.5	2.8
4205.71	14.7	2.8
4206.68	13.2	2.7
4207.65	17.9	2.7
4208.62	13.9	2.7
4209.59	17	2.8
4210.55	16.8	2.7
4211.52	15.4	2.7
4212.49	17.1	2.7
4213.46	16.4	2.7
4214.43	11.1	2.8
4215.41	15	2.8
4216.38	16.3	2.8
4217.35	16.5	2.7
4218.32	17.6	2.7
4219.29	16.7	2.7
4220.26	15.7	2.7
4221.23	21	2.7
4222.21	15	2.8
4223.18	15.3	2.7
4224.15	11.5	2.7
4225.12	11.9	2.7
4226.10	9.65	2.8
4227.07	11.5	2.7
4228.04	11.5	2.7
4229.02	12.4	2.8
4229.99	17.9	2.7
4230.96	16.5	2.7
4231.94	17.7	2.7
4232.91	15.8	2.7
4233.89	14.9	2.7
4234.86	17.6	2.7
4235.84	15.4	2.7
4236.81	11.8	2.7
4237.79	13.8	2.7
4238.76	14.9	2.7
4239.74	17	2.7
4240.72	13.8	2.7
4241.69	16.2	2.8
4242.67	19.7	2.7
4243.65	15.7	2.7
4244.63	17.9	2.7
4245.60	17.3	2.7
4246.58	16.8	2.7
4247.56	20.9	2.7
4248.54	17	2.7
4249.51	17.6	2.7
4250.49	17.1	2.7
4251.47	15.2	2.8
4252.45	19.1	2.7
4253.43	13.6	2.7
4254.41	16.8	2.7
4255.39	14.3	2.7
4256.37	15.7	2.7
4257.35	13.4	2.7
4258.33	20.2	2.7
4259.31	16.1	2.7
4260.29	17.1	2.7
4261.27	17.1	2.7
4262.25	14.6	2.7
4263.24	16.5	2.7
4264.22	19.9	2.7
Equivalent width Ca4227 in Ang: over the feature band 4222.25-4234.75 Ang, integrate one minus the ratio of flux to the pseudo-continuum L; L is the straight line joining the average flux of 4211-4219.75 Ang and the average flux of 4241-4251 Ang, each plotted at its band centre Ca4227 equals 1.9 Ang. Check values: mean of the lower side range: 15.8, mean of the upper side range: 17.5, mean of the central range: 14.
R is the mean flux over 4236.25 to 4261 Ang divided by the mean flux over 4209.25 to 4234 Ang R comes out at 1.1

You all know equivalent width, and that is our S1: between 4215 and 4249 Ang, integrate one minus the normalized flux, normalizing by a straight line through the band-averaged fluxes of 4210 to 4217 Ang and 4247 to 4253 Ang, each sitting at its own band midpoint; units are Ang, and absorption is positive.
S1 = 2.1 Ang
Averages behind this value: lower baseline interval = 15.5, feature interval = 15.6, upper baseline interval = 17.8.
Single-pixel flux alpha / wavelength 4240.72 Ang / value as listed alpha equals 13.8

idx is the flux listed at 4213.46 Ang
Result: 16.4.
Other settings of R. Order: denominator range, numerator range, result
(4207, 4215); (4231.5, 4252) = 1.05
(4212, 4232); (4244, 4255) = 1.15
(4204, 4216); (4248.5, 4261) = 1.07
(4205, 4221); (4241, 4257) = 1.07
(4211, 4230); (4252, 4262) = 1.11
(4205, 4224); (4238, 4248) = 1.07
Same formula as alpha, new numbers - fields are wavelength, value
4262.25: 14.6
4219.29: 16.7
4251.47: 15.2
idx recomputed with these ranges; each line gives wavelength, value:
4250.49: 17.1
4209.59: 17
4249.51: 17.6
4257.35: 13.4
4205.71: 14.7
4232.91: 15.8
